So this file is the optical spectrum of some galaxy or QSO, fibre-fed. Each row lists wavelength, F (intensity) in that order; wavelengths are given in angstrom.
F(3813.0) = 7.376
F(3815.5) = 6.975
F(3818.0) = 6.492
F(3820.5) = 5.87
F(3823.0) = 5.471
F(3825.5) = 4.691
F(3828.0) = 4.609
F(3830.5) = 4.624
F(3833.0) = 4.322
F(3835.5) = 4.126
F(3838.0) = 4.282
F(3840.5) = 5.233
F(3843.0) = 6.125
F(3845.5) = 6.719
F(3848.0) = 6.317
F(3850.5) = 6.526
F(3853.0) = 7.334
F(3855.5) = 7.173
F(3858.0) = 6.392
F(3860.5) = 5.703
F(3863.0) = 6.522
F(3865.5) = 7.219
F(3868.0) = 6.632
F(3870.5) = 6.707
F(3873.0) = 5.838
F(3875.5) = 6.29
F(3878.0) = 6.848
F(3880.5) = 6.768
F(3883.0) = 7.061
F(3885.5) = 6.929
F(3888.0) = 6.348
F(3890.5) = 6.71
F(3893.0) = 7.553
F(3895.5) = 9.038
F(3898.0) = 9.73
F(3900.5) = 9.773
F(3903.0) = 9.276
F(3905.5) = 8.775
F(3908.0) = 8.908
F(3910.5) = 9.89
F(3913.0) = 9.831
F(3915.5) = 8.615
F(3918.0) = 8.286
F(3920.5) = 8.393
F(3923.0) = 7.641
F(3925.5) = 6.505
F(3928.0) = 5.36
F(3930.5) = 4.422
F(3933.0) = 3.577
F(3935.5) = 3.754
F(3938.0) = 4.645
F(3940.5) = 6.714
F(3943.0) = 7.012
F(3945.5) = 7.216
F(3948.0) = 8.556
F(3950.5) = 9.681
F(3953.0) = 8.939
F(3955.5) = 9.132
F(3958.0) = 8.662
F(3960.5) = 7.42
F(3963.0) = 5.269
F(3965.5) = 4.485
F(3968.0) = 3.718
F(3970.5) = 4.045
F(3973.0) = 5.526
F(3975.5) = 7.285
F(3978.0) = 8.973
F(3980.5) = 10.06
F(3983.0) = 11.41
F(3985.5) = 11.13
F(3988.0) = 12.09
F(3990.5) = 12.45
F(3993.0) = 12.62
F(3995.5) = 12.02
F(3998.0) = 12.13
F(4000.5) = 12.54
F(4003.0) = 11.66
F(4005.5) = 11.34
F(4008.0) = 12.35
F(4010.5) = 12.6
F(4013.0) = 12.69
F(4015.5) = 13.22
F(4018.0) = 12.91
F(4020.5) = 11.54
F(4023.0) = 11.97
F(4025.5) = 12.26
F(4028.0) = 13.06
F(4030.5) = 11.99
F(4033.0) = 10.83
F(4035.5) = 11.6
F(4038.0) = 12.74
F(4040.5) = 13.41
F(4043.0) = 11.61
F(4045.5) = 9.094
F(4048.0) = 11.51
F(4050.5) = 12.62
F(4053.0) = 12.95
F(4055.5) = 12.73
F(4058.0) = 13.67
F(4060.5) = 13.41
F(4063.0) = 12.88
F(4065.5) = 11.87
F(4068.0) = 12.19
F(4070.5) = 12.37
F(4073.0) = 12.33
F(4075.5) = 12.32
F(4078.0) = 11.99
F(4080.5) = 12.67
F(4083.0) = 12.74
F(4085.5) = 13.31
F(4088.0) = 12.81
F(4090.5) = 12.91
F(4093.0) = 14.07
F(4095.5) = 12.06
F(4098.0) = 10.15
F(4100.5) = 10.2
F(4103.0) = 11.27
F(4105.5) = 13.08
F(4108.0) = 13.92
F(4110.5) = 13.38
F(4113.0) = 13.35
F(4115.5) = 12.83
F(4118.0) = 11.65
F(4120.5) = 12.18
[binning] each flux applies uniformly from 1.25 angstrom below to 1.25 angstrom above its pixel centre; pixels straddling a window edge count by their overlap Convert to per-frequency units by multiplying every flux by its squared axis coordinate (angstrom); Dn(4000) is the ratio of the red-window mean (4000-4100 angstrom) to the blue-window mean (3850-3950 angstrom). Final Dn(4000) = 1.85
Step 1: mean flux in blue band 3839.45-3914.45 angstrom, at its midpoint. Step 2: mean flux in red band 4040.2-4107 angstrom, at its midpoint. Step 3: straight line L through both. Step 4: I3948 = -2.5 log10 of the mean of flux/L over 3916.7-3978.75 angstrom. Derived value 0.35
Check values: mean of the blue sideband 7.35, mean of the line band 6.59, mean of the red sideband 12.3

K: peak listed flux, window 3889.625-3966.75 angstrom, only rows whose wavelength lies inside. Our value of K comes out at 9.89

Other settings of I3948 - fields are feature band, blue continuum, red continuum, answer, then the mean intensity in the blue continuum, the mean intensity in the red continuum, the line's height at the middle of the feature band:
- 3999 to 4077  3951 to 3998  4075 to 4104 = -0.157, 8.73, 12.2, 10.7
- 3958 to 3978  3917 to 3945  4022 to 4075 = 0.342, 6.04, 12.2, 7.99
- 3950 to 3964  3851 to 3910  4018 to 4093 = 0.171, 7.39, 12.4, 9.56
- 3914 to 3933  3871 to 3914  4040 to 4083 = 0.262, 7.94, 12.3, 8.75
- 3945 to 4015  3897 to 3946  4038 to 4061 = 0.021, 7.41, 12.3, 9.65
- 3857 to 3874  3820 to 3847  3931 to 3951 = -0.188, 5.09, 6.2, 5.42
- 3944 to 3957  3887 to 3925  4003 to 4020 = 0.175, 8.56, 12.4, 10.2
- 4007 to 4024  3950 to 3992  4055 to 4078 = -0.211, 8.25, 12.6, 10.3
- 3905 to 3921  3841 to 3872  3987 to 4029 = -0.035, 6.57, 12.3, 8.72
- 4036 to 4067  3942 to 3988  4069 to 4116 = -0.126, 7.82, 12.5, 11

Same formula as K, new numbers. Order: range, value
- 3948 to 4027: 13.22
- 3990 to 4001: 12.62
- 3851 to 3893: 7.553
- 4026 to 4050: 13.41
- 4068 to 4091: 13.31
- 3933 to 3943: 7.012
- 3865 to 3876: 7.219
